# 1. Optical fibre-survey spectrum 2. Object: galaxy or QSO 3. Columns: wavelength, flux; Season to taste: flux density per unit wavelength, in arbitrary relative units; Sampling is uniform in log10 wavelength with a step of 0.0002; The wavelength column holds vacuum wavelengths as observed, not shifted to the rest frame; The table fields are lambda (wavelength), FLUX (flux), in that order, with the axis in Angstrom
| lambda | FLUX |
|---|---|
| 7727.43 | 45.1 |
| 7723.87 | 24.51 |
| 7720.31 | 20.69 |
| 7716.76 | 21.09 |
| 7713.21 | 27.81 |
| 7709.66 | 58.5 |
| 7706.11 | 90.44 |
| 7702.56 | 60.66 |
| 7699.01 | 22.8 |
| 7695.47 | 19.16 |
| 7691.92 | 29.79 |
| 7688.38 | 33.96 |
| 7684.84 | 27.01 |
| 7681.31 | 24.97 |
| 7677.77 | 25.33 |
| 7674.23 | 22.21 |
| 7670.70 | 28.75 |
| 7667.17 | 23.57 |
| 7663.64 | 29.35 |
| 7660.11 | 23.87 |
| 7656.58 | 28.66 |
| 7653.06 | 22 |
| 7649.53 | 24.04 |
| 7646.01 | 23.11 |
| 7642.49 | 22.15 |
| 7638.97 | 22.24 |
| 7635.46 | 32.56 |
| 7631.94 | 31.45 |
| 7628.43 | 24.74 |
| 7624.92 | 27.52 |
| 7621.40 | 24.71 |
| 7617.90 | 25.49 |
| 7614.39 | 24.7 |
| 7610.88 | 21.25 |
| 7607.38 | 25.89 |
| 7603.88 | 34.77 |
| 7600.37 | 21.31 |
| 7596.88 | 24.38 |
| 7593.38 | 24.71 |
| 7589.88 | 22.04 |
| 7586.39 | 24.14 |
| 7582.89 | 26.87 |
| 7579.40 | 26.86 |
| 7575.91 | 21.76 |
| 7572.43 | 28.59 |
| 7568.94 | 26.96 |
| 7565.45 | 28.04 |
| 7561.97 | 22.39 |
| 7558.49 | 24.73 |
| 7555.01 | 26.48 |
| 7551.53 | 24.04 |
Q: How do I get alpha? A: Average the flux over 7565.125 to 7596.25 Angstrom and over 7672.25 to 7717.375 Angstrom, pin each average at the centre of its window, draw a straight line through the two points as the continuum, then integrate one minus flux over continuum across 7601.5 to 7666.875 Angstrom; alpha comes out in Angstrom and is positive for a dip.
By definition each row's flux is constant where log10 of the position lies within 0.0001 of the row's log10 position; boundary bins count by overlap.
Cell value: 9.3 Angstrom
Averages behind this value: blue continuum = 25.4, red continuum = 36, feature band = 25.9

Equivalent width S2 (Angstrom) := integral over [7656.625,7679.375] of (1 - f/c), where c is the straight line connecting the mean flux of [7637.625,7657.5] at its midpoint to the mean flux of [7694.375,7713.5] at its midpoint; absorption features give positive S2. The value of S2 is 4.6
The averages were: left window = 23.5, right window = 49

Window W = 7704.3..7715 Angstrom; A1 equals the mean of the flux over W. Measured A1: 58.9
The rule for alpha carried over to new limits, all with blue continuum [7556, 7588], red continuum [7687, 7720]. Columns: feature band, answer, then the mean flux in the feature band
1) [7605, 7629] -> 4.1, 25.2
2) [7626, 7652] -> 5.6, 25.7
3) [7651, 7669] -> 4.9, 25.5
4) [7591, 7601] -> 1.6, 23.6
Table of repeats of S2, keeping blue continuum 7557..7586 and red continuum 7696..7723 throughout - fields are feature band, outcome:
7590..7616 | 3.7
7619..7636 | 2.3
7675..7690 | 4.3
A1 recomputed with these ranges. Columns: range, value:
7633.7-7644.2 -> 25.7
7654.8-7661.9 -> 26.3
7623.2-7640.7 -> 27.7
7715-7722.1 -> 20.9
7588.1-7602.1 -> 23.1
